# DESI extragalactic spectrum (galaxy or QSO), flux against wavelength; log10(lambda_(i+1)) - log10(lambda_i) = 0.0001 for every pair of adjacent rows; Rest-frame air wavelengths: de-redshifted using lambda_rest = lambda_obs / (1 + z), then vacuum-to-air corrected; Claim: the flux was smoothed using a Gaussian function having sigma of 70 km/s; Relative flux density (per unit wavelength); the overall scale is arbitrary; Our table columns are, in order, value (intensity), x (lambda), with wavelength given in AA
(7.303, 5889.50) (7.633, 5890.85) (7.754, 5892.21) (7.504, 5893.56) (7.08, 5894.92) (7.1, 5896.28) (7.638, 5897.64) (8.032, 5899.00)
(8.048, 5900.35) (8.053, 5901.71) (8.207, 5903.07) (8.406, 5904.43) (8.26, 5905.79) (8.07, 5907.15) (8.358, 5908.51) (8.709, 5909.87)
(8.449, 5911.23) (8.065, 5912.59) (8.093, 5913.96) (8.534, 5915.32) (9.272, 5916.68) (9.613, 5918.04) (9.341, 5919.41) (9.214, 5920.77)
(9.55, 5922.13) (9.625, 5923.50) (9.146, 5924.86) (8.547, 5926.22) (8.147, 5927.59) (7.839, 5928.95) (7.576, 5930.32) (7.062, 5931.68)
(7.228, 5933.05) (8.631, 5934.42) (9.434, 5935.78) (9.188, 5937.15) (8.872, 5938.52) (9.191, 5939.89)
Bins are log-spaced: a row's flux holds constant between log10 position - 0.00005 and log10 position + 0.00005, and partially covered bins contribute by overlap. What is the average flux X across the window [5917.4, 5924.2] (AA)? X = 9.46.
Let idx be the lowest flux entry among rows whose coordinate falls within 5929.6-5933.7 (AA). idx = 7.062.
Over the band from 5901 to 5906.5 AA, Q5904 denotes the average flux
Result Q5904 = 8.23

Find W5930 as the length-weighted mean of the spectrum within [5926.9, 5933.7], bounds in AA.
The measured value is 7.57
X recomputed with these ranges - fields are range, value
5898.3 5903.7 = 8.09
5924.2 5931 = 8.25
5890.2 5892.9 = 7.7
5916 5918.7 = 9.45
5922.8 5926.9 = 9.11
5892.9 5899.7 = 7.47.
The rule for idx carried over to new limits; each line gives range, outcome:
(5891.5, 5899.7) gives 7.08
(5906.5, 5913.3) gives 8.065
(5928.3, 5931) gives 7.576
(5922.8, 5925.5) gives 9.146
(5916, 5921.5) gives 9.214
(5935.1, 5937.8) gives 9.188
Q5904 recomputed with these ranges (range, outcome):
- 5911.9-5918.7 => 8.71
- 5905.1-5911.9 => 8.37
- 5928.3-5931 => 7.7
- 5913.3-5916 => 8.32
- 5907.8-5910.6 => 8.53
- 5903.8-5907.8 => 8.24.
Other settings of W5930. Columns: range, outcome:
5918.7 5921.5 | 9.28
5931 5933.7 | 7.14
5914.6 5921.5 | 9.2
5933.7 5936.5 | 9.01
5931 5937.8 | 8.3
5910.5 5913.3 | 8.25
